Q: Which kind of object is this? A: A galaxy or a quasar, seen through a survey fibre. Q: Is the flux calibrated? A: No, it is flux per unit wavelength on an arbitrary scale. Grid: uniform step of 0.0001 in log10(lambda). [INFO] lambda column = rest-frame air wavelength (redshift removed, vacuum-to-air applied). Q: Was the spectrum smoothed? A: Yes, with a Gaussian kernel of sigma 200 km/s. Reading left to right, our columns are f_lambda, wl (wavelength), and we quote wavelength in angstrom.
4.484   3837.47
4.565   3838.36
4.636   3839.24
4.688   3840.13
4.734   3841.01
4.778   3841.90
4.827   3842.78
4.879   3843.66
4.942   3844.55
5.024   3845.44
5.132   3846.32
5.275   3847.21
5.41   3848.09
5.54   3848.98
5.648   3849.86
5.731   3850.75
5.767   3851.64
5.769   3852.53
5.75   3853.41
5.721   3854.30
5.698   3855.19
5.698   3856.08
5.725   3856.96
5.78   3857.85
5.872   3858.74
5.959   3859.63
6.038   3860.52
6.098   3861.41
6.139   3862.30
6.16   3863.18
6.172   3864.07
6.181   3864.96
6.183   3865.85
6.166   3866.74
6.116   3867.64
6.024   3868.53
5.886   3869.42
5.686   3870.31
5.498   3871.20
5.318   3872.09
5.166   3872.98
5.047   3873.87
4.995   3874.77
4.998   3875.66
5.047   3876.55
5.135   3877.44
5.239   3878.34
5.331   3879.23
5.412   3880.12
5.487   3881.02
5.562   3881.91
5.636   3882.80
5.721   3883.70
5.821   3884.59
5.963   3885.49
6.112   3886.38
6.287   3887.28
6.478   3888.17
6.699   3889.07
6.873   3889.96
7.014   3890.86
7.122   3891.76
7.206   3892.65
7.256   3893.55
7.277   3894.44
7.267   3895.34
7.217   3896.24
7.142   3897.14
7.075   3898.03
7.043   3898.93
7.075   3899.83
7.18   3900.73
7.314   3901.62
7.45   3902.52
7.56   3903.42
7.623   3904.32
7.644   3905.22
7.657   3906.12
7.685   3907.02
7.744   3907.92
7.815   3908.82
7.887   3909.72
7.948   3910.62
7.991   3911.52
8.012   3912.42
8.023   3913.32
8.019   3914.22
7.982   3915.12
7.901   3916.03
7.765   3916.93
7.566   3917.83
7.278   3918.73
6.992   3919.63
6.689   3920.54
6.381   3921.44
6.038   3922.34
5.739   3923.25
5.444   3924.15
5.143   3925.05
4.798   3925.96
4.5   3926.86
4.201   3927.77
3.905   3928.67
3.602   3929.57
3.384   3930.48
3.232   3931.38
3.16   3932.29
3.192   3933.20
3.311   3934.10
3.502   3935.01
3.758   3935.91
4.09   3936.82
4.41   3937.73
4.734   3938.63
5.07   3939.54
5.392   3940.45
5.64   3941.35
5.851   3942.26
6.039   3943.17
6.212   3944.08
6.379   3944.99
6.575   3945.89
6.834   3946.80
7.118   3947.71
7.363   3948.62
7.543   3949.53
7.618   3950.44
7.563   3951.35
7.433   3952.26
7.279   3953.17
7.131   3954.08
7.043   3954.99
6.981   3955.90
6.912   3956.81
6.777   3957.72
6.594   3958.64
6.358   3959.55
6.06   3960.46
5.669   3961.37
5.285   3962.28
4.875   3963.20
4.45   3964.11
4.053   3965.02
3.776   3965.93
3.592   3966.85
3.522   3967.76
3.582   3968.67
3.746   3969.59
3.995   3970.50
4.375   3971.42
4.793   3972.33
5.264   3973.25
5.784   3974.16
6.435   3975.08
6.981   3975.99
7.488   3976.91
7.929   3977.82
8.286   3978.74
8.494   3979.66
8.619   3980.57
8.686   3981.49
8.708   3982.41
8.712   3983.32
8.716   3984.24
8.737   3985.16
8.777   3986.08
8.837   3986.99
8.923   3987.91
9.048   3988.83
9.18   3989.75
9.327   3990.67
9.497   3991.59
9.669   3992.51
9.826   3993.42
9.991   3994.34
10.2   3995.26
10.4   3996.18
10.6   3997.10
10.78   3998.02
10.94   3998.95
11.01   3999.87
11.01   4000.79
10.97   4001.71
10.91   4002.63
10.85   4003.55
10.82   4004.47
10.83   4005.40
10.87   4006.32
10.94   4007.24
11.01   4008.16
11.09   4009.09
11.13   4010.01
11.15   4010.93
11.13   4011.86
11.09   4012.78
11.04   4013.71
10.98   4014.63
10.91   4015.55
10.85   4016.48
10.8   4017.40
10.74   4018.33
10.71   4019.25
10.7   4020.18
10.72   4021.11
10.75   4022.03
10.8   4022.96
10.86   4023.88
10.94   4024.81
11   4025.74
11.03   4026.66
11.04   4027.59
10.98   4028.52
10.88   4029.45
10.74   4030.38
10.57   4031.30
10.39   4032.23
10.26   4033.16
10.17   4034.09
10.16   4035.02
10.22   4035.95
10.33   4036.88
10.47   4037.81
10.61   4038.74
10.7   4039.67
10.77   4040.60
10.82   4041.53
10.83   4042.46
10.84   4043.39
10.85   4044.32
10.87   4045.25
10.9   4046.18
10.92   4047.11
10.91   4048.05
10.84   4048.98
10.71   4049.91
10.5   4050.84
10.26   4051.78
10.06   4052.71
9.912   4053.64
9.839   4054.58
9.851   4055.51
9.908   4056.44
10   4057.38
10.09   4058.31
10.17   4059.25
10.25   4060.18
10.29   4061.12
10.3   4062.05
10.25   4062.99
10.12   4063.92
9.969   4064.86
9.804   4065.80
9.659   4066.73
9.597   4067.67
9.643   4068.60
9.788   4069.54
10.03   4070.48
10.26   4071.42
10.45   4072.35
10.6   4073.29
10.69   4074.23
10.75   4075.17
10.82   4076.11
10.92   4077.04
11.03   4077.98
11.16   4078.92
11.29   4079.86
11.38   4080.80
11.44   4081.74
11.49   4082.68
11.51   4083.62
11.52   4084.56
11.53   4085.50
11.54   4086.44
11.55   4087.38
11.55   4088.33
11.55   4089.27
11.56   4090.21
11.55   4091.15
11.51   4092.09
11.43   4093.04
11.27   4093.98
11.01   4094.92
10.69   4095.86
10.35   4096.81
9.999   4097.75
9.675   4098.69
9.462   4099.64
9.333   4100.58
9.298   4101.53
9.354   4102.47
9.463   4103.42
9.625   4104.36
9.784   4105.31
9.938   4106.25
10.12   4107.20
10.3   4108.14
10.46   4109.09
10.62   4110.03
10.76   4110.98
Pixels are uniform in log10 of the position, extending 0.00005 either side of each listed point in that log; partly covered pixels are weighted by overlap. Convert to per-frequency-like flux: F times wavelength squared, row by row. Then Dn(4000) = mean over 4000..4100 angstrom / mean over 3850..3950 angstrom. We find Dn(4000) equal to 1.9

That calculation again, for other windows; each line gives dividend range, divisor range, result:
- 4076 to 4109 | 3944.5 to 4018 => 1.38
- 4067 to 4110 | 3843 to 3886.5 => 2.12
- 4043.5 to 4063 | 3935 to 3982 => 1.82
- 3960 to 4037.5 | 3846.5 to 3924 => 1.49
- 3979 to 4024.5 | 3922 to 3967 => 1.93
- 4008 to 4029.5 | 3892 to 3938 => 1.82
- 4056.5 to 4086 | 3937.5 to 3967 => 1.83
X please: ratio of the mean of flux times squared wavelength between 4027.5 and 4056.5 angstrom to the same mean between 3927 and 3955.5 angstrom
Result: 2.04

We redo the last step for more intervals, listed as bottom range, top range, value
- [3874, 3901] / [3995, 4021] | 1.84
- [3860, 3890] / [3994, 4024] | 2.01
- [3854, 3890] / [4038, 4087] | 2.02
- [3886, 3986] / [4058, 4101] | 1.81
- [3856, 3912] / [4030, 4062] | 1.76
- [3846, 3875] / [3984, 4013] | 1.92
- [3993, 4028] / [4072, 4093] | 1.08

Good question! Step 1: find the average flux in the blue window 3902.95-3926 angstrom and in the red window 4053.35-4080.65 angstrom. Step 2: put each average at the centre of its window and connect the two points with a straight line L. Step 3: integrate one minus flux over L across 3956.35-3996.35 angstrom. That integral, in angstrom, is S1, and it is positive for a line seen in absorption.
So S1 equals 6.93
